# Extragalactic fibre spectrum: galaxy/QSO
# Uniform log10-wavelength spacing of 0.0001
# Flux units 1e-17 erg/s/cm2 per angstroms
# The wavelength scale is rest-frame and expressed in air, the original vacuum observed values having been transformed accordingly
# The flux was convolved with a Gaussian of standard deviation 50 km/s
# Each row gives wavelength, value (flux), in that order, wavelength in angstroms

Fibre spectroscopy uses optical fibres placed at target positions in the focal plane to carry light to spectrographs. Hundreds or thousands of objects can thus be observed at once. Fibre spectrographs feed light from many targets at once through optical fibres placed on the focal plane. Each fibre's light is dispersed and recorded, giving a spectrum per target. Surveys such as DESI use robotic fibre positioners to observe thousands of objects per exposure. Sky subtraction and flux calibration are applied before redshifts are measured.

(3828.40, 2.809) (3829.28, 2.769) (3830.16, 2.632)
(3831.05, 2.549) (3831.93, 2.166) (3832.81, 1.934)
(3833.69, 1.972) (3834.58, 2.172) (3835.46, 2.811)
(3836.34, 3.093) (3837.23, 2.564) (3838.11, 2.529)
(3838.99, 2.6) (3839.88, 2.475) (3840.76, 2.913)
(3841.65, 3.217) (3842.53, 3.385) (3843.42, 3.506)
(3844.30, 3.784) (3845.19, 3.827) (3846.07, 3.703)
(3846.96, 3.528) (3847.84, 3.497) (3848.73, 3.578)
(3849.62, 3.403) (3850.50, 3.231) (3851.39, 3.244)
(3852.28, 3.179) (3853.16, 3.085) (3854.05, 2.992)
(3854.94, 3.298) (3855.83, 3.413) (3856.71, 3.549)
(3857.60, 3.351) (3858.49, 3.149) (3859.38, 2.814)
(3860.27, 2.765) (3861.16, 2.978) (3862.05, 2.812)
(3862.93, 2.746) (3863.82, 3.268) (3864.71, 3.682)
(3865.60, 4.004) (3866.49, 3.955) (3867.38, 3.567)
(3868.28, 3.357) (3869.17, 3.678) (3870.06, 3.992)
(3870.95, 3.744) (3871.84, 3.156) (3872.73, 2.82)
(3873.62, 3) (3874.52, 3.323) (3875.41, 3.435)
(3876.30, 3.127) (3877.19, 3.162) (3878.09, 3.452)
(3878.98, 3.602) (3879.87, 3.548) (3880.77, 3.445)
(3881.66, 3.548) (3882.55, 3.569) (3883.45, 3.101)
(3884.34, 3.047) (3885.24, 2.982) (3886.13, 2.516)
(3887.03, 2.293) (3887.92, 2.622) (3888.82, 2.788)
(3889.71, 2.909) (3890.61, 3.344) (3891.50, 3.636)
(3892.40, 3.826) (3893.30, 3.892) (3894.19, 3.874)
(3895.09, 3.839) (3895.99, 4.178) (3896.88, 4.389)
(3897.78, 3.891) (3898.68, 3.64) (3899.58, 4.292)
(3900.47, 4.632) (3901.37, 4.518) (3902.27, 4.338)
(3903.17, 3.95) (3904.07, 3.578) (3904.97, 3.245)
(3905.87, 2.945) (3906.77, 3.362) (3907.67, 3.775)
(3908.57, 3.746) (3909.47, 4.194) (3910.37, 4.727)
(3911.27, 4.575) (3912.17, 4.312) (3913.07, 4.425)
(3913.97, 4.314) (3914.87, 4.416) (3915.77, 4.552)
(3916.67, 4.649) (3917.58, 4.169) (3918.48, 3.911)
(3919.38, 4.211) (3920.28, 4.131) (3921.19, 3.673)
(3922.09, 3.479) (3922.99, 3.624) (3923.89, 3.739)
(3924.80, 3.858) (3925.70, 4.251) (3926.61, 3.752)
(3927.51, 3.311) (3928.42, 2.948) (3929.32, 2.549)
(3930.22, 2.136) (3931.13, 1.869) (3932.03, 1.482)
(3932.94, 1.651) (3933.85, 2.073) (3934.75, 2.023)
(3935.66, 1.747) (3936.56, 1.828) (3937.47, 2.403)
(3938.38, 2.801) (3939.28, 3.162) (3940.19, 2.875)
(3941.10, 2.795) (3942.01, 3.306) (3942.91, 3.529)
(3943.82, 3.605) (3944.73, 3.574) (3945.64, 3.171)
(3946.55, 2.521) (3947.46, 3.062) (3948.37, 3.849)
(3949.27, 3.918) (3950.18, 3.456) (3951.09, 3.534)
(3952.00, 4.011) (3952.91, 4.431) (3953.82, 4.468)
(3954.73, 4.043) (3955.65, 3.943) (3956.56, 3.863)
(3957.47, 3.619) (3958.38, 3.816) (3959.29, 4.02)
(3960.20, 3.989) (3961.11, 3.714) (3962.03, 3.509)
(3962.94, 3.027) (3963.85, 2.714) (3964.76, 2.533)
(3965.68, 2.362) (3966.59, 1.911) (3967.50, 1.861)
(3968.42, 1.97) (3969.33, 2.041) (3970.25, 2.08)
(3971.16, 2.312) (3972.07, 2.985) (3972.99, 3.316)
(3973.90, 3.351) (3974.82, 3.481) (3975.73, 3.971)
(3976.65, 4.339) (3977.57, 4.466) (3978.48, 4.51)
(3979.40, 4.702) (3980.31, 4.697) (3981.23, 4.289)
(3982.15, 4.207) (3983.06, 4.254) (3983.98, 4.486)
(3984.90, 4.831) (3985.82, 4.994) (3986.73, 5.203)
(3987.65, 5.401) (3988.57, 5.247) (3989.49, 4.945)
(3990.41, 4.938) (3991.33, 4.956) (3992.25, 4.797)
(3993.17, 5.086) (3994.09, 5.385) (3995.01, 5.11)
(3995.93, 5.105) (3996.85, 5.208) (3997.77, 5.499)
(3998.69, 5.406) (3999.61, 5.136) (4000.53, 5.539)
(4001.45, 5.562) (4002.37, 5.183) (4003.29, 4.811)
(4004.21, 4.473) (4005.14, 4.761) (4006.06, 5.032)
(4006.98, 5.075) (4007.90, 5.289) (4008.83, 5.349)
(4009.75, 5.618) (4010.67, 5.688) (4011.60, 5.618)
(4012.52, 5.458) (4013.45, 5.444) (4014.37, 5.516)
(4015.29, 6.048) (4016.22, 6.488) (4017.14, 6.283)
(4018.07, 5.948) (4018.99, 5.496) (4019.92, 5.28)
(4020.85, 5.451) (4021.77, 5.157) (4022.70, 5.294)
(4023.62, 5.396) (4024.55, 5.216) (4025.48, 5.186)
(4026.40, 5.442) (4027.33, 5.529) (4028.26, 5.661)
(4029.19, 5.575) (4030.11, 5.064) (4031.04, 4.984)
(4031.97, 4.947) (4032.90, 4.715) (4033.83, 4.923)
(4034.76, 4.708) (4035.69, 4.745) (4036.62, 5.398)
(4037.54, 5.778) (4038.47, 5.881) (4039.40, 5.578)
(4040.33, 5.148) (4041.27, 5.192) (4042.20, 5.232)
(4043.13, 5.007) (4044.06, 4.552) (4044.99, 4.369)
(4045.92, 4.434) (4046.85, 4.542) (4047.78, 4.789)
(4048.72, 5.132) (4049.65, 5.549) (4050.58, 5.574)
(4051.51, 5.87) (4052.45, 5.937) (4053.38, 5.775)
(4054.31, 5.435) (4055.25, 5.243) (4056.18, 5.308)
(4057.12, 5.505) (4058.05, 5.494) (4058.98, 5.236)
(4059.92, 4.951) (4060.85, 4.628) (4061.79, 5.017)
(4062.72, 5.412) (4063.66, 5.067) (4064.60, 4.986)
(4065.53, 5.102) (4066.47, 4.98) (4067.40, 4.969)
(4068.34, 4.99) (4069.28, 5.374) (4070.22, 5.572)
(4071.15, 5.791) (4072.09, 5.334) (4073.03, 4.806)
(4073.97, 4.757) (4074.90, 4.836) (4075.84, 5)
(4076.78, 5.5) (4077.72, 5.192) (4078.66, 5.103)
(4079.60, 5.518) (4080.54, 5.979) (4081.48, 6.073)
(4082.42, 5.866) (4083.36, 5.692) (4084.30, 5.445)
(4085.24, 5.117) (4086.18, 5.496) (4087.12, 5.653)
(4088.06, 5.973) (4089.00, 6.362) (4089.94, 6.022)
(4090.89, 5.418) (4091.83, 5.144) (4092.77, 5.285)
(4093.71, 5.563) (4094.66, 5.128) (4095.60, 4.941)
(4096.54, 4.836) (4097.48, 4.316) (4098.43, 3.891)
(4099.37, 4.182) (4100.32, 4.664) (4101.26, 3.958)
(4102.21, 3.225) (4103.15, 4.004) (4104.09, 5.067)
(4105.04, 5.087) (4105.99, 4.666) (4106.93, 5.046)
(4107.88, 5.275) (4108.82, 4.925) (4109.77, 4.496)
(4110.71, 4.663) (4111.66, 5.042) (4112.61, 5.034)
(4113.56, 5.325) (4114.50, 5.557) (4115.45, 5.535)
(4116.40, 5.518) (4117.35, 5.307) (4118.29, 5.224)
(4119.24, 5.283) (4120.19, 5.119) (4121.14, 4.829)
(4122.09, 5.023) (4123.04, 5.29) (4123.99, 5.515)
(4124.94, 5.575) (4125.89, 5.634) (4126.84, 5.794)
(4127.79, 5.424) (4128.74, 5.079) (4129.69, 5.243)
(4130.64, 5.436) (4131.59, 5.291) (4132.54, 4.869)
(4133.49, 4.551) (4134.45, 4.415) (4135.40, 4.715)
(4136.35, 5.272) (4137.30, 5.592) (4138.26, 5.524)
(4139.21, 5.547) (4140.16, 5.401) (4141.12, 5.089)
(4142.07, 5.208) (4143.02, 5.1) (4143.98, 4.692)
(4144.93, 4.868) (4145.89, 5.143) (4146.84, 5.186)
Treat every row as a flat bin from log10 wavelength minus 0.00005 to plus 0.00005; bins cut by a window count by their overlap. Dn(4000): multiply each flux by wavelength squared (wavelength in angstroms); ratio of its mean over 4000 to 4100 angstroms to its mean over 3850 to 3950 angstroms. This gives 1.7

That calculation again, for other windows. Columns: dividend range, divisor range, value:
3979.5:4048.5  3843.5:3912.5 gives 1.58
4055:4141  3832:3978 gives 1.70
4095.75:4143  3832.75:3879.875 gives 1.78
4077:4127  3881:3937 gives 1.63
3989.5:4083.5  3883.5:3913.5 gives 1.53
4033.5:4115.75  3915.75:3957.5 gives 1.67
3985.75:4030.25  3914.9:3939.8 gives 1.78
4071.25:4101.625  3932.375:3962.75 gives 1.71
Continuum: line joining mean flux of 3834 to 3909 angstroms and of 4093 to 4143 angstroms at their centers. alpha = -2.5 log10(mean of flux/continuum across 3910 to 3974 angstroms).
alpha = 0.163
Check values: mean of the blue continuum 3.36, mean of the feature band 3.29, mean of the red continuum 5.03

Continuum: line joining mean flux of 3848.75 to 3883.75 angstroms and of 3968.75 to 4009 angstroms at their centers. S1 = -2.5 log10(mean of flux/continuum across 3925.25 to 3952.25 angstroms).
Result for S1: 0.37 mag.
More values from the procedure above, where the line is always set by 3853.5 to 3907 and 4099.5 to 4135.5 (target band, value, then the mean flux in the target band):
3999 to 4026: -0.25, 5.41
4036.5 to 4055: -0.16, 5.26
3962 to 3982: 0.25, 3.21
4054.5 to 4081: -0.11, 5.2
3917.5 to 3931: 0.06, 3.53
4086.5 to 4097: -0.14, 5.49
